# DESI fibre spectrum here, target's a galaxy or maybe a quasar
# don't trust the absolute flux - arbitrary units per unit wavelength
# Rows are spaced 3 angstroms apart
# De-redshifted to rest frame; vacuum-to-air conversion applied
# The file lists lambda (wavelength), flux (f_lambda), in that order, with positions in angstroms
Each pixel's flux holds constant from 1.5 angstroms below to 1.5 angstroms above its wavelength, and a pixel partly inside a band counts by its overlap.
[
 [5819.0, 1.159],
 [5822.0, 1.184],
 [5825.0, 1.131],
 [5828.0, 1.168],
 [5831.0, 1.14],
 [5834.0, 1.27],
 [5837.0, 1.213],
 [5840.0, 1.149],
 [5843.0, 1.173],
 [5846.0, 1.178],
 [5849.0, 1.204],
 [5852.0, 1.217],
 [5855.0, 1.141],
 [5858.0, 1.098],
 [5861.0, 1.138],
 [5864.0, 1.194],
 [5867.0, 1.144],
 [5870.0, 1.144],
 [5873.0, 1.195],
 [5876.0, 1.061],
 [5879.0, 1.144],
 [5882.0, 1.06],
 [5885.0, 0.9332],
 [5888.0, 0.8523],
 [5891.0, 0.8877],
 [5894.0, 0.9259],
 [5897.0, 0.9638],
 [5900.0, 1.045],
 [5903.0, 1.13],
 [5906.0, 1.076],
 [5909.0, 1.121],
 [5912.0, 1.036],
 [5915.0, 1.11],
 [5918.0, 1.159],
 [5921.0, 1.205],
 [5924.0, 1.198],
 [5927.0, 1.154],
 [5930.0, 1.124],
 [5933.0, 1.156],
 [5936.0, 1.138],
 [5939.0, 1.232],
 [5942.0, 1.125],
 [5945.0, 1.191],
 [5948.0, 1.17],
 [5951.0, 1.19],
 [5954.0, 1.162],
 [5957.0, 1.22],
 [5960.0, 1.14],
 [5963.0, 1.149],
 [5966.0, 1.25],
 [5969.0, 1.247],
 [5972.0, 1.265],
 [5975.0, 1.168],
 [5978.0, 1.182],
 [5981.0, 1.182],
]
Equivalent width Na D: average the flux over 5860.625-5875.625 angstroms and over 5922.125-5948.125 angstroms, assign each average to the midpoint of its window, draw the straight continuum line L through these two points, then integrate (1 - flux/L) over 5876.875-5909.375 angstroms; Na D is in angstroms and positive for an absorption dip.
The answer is 4.2 angstroms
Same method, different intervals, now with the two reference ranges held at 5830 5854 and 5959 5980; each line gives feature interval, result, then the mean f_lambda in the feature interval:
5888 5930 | 4.42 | 1.07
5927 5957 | 0.80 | 1.17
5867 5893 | 3.40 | 1.04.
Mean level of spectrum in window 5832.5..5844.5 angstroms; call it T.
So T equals 1.2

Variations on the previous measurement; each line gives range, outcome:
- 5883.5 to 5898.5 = 0.913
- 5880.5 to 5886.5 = 0.997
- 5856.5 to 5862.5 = 1.12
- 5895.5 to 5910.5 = 1.07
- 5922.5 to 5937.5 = 1.15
